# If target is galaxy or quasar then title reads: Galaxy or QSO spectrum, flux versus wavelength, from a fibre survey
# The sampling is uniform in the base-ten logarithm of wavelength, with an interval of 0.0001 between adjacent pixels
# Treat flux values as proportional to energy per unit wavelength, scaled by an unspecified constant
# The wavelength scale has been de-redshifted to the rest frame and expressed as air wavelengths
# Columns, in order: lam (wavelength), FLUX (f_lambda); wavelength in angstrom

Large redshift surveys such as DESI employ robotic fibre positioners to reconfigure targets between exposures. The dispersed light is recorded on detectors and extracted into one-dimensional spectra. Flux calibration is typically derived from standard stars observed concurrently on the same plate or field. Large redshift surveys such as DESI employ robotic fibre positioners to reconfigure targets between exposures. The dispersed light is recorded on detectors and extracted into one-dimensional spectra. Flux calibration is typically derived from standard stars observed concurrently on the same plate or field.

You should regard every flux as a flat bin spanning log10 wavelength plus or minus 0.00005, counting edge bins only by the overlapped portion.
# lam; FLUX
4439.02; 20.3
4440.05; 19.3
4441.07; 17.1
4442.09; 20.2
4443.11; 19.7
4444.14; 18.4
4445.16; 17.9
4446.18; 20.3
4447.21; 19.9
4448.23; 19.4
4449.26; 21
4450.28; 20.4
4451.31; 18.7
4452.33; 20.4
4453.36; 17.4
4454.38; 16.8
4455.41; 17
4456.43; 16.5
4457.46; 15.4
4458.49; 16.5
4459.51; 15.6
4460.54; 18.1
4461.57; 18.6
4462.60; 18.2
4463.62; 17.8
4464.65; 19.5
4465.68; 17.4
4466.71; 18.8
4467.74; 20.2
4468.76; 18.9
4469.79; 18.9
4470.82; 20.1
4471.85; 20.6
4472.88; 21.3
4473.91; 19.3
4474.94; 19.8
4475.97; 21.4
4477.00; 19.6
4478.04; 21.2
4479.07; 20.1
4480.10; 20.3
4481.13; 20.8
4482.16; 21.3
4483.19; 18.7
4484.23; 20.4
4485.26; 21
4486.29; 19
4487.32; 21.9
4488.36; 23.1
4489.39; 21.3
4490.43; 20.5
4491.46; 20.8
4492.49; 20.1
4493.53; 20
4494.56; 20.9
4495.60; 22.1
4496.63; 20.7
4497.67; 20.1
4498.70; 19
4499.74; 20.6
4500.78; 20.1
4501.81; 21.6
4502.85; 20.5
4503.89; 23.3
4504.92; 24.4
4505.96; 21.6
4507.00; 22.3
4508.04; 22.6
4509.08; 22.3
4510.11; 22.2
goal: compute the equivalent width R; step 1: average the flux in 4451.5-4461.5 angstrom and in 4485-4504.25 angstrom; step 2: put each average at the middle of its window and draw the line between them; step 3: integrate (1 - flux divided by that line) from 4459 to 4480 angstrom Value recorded -0.95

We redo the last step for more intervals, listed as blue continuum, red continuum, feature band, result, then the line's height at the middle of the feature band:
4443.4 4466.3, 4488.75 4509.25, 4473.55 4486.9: -0.19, 20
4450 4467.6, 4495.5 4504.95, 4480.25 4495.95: -0.51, 20.1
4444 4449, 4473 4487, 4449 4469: 1.59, 19.7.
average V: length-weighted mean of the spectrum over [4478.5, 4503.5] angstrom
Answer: 20.6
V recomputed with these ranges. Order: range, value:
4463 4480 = 19.7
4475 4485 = 20.4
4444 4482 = 19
